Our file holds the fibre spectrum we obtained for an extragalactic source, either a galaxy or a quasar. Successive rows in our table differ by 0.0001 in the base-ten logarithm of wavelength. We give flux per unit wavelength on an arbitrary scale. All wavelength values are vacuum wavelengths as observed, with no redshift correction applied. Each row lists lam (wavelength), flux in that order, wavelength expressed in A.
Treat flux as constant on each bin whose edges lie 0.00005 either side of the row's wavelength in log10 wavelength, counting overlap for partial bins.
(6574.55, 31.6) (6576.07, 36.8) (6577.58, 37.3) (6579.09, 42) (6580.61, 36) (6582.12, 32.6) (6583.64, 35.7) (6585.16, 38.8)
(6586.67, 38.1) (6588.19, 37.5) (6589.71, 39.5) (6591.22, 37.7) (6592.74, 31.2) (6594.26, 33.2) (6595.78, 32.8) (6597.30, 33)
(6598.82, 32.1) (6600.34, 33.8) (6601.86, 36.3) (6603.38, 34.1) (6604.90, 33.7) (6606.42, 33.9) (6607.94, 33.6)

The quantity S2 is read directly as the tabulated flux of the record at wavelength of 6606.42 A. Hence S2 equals 33.9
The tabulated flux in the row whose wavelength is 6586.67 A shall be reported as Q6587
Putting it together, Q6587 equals 38.1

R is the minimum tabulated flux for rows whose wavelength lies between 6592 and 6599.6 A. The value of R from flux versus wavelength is 31.2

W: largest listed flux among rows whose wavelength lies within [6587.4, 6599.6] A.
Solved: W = 39.5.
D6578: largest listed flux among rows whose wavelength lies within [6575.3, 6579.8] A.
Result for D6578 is 42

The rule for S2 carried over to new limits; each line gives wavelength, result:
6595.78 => 32.8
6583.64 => 35.7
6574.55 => 31.6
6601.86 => 36.3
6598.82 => 32.1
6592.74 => 31.2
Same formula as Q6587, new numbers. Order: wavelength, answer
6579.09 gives 42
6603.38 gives 34.1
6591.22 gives 37.7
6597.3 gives 33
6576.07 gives 36.8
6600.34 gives 33.8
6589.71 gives 39.5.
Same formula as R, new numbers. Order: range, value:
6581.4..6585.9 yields 32.6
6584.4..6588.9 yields 37.5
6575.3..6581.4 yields 36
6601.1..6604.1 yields 34.1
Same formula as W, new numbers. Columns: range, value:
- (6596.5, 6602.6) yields 36.3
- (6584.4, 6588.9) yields 38.8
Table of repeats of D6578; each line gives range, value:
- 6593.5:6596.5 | 33.2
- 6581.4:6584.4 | 35.7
